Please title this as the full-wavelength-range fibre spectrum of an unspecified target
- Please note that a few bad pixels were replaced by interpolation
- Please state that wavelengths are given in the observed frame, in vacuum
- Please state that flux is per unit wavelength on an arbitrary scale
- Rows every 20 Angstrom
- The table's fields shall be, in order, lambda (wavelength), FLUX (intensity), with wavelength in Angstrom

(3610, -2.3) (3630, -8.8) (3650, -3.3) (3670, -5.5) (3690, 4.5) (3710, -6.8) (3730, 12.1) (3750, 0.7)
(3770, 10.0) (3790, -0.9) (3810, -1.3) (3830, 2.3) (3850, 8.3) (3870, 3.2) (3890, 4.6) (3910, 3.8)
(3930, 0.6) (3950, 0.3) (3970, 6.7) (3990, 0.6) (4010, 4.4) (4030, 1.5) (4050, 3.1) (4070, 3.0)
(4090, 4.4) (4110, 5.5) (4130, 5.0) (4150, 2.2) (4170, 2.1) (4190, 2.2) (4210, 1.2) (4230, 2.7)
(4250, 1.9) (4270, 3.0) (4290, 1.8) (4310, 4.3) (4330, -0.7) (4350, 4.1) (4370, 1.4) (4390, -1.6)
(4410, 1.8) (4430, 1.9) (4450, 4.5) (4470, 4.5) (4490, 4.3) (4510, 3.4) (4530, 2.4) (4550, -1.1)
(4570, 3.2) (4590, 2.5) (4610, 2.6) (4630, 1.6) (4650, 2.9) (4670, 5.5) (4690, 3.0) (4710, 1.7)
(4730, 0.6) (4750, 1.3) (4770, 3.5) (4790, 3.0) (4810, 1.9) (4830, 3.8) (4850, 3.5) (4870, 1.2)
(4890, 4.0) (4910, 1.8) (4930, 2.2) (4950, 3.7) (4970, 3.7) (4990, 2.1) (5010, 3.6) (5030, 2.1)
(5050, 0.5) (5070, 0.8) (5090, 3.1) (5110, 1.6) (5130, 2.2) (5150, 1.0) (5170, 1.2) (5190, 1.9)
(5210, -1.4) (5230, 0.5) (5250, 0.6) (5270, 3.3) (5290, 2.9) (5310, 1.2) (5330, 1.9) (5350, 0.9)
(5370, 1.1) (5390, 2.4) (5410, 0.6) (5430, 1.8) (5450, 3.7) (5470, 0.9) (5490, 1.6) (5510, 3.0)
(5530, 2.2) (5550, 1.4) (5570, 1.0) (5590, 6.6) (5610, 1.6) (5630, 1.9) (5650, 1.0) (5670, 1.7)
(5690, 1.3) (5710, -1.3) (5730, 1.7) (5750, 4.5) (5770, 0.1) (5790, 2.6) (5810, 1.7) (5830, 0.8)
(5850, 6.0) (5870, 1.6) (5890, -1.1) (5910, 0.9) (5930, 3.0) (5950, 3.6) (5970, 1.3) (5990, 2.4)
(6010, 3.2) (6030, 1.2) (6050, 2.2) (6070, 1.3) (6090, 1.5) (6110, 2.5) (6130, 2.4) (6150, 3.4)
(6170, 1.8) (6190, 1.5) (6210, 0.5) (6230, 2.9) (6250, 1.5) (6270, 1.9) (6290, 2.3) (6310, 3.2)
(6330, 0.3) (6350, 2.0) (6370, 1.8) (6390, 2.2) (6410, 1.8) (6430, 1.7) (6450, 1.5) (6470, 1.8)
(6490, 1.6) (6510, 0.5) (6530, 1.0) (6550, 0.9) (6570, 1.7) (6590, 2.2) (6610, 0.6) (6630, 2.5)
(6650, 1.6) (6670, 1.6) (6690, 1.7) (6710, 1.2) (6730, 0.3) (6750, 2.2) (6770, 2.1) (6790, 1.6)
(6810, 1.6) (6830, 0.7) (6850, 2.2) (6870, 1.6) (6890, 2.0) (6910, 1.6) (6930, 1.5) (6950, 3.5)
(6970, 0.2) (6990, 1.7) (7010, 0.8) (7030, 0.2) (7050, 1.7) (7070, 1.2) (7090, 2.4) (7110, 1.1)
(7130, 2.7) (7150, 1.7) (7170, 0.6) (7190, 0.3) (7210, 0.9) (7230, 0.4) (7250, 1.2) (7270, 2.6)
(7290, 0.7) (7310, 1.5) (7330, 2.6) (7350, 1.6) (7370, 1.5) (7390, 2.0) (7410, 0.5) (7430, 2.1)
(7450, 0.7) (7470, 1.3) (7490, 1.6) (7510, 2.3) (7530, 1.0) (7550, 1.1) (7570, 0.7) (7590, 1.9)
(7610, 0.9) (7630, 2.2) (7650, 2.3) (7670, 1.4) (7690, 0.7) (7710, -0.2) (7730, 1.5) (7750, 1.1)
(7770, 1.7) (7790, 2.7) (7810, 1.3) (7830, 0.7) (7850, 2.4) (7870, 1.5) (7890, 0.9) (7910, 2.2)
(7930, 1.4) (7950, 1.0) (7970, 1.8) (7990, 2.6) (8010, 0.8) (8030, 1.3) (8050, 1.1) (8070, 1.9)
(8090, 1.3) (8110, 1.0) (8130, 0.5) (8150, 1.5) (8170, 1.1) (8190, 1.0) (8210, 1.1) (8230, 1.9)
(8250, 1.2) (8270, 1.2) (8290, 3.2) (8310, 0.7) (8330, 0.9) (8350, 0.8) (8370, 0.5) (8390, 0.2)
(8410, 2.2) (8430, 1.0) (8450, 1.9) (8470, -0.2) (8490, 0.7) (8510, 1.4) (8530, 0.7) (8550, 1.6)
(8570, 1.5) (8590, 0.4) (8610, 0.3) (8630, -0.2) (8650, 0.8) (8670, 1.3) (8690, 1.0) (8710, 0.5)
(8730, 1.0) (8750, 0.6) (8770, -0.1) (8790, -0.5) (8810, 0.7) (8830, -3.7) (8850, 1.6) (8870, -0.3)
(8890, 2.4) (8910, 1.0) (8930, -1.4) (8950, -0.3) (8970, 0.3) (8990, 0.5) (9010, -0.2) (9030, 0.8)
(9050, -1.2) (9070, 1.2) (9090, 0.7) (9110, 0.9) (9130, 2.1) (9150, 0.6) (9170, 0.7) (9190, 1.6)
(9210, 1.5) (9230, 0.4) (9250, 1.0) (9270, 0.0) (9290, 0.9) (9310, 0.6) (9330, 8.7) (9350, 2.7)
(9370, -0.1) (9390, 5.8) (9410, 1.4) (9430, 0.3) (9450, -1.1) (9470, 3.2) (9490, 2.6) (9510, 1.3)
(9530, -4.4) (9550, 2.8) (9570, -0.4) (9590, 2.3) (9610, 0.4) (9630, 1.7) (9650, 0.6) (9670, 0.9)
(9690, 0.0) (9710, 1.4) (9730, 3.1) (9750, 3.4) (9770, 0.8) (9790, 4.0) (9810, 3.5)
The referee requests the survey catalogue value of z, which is 1.50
